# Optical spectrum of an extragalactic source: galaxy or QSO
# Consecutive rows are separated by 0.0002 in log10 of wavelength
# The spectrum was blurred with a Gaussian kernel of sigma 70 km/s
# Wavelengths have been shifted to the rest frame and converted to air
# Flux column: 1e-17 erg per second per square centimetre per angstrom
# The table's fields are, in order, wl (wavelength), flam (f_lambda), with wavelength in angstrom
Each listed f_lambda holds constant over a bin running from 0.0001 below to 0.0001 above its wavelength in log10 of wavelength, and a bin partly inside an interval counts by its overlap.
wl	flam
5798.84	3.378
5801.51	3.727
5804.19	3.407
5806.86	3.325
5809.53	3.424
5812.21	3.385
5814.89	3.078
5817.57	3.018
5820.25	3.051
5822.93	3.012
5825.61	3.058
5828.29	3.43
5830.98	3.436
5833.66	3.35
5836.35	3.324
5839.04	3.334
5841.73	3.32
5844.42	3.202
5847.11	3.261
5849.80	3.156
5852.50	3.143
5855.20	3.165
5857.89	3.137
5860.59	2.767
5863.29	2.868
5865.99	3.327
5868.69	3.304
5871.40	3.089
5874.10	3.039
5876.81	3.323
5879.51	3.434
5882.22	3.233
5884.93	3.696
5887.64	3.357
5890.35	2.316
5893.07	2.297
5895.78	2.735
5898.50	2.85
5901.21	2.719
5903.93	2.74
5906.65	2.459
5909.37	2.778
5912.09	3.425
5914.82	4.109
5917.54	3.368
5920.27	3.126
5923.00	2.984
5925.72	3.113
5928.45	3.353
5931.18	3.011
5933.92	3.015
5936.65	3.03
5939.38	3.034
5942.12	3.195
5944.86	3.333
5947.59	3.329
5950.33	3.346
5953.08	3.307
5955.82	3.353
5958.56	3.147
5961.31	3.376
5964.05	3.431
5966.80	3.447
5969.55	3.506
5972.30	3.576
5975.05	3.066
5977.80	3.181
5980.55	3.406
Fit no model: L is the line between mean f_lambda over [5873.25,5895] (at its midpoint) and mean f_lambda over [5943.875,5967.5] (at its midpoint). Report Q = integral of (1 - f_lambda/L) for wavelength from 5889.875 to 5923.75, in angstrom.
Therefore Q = 2.5 angstrom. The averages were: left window 3.08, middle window 2.93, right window 3.34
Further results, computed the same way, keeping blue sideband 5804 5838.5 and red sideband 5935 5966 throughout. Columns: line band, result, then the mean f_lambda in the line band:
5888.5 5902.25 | 2.7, 2.61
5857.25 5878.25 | 1.0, 3.11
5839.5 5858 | 0.3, 3.21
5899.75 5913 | 1.9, 2.81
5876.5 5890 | -0.3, 3.34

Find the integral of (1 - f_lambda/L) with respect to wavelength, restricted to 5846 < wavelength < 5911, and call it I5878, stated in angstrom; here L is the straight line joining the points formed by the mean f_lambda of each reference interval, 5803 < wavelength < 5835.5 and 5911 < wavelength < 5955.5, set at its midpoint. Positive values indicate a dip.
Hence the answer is 4.9 angstrom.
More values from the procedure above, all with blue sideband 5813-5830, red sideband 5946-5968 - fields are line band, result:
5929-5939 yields 0.78 angstrom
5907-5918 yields -0.22 angstrom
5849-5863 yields 0.55 angstrom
